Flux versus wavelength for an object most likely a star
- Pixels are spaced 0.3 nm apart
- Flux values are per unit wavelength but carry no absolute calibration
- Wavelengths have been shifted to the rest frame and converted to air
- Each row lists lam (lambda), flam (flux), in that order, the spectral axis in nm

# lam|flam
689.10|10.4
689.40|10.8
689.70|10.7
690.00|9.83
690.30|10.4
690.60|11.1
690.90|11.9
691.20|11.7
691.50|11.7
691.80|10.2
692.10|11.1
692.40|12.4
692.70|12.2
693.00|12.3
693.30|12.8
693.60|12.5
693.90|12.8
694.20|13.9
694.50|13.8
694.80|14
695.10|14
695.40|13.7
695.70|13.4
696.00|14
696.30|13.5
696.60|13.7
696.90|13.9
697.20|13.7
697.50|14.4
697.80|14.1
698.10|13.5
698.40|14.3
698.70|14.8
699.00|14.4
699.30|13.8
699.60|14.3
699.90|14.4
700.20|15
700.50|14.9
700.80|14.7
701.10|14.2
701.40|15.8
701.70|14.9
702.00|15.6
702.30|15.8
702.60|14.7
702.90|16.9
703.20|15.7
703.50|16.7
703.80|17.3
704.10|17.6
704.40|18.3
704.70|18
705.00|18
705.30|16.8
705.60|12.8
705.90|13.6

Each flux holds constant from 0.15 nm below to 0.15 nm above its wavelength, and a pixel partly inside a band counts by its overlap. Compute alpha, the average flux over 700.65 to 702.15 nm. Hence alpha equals 15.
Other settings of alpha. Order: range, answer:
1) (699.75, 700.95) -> 14.7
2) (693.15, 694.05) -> 12.7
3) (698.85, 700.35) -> 14.4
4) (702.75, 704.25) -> 16.8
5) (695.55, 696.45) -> 13.6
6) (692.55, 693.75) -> 12.5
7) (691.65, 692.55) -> 11.2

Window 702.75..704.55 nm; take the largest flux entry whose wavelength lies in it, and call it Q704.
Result 18.3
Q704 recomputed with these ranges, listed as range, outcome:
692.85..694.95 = 14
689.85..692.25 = 11.9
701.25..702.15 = 15.8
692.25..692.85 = 12.4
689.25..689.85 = 10.8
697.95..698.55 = 14.3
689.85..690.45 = 10.4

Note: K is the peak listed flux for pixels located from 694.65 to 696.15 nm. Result 14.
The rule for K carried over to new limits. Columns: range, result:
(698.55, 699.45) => 14.8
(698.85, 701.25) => 15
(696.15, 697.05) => 13.9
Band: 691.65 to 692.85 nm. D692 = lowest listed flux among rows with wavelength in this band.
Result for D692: 10.2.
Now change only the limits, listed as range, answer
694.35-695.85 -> 13.4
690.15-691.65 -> 10.4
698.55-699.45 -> 13.8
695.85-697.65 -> 13.5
